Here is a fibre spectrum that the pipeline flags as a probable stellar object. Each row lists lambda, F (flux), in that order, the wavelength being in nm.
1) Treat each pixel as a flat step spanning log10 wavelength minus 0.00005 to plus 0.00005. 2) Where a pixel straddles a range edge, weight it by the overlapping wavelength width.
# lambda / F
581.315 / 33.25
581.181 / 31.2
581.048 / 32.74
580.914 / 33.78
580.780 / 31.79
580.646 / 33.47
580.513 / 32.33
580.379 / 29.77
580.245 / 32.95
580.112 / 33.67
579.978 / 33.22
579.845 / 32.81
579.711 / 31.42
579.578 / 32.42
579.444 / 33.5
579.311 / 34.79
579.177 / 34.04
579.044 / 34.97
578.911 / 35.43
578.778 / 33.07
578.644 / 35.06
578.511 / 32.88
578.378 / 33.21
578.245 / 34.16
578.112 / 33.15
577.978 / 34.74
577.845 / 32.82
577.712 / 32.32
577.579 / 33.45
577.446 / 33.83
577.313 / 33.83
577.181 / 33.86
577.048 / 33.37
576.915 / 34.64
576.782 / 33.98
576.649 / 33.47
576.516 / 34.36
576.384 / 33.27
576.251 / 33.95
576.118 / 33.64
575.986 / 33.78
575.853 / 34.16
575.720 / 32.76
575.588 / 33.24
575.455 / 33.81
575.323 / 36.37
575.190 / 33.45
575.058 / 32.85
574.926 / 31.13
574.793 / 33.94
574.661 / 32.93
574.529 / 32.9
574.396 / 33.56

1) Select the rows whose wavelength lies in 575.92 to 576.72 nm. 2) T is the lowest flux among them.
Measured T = 33.27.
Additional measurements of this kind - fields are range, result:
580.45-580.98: 31.79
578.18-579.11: 32.88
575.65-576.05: 32.76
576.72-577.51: 33.37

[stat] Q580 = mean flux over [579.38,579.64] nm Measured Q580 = 32.9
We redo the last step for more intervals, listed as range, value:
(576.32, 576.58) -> 33.9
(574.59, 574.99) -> 32.7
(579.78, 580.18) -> 33.3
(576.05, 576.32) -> 33.8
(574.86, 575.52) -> 33.6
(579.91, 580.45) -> 32.4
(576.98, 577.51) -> 33.8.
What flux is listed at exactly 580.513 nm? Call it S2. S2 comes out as 32.33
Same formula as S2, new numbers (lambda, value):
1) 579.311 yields 34.79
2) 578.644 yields 35.06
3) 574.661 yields 32.93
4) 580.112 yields 33.67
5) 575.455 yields 33.81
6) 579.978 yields 33.22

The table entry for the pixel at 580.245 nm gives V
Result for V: 32.95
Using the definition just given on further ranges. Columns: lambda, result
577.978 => 34.74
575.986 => 33.78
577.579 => 33.45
